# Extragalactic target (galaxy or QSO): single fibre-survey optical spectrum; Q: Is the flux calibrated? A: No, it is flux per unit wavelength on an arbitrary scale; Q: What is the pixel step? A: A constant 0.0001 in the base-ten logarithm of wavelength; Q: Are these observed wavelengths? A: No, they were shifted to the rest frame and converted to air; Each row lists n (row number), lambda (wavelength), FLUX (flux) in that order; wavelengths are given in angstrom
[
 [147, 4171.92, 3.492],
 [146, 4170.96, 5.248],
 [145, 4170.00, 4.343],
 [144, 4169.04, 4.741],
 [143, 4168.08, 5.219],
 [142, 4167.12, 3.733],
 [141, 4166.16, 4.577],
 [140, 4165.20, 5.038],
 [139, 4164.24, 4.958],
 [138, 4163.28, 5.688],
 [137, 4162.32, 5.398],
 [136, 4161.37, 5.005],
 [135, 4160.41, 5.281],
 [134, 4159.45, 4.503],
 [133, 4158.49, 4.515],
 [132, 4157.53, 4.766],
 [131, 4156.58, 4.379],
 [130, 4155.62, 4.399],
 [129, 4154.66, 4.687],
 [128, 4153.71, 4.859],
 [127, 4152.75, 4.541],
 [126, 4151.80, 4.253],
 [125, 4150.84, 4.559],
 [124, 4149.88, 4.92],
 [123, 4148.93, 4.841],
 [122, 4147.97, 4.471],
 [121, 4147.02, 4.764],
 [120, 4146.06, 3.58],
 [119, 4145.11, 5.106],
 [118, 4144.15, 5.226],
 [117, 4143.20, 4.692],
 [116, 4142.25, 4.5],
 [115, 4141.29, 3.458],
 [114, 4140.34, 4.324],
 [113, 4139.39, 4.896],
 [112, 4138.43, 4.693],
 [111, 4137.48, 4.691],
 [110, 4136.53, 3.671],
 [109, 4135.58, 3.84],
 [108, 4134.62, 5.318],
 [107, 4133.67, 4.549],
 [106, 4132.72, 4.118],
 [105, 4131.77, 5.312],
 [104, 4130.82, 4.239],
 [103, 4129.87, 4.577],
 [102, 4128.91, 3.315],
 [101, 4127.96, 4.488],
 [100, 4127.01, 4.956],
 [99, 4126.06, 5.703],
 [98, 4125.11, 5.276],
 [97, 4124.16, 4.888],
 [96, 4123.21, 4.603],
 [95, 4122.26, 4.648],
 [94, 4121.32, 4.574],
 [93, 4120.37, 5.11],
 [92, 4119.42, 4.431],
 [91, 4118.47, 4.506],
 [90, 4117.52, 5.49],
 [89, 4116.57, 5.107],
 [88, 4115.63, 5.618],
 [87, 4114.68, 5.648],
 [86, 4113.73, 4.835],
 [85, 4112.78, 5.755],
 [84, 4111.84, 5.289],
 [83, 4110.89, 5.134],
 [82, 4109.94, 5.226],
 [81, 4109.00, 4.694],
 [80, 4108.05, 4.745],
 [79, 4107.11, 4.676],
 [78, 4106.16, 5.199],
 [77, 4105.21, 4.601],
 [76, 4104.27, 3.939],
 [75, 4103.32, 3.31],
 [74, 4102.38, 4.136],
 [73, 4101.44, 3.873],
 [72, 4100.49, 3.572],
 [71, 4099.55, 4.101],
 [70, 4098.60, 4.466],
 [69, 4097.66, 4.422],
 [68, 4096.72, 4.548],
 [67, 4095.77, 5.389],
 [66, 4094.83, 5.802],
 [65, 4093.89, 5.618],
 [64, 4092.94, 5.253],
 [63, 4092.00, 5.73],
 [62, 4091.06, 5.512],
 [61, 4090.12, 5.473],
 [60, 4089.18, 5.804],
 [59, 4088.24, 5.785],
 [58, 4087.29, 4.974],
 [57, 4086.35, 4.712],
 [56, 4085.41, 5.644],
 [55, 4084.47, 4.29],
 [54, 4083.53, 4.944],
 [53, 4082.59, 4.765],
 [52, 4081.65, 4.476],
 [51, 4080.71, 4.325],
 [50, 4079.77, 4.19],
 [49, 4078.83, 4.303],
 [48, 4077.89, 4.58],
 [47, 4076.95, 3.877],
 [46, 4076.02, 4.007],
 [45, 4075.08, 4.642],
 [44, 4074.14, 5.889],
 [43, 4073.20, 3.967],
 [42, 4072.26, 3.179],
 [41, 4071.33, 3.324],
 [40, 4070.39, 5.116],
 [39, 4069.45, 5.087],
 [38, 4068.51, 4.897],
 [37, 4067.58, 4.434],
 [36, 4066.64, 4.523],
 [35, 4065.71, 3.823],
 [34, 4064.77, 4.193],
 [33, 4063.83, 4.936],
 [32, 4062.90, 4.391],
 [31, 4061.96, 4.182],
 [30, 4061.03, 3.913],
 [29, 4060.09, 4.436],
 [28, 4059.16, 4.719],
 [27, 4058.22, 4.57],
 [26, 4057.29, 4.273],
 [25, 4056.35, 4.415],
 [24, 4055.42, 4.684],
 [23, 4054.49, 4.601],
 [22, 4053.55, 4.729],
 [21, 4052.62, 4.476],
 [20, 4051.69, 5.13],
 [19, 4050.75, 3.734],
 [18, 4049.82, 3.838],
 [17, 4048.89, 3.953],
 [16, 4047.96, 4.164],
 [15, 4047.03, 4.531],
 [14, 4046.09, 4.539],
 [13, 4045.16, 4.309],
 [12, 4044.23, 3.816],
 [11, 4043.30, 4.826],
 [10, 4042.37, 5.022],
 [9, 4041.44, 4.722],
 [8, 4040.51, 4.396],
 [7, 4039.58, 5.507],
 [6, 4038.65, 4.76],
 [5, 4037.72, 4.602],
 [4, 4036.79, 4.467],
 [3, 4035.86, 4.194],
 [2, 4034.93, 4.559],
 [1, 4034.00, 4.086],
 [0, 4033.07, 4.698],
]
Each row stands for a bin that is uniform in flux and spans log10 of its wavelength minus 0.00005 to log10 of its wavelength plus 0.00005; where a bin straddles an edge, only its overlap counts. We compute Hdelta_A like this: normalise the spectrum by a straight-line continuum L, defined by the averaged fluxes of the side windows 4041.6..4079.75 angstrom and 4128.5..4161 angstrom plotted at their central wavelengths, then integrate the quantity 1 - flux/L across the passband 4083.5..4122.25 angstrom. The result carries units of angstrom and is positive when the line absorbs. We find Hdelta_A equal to -4.0 angstrom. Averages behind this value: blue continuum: 4.4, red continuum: 4.53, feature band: 4.92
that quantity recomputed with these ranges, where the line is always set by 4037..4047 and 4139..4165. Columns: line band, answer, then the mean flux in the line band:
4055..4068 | 0.72 angstrom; 4.39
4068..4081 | 0.75 angstrom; 4.39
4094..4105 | 0.69 angstrom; 4.38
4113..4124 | -0.71 angstrom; 4.98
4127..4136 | 0.45 angstrom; 4.45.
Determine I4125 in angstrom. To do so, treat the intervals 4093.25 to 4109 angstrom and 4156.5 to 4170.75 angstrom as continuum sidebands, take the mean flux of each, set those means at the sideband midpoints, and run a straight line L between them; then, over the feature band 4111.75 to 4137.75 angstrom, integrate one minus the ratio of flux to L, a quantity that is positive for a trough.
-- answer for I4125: -0.9 angstrom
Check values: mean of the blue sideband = 4.54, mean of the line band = 4.8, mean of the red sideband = 4.83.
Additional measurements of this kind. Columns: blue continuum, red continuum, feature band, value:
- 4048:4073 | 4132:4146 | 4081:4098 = -2.9 angstrom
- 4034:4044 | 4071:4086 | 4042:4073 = 1.1 angstrom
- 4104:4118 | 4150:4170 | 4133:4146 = 1.0 angstrom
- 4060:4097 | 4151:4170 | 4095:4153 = 1.1 angstrom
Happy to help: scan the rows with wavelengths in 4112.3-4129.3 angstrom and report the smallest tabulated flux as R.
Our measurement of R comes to 3.315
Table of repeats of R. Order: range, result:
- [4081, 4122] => 3.31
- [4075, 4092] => 3.877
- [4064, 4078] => 3.179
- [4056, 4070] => 3.823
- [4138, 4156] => 3.458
